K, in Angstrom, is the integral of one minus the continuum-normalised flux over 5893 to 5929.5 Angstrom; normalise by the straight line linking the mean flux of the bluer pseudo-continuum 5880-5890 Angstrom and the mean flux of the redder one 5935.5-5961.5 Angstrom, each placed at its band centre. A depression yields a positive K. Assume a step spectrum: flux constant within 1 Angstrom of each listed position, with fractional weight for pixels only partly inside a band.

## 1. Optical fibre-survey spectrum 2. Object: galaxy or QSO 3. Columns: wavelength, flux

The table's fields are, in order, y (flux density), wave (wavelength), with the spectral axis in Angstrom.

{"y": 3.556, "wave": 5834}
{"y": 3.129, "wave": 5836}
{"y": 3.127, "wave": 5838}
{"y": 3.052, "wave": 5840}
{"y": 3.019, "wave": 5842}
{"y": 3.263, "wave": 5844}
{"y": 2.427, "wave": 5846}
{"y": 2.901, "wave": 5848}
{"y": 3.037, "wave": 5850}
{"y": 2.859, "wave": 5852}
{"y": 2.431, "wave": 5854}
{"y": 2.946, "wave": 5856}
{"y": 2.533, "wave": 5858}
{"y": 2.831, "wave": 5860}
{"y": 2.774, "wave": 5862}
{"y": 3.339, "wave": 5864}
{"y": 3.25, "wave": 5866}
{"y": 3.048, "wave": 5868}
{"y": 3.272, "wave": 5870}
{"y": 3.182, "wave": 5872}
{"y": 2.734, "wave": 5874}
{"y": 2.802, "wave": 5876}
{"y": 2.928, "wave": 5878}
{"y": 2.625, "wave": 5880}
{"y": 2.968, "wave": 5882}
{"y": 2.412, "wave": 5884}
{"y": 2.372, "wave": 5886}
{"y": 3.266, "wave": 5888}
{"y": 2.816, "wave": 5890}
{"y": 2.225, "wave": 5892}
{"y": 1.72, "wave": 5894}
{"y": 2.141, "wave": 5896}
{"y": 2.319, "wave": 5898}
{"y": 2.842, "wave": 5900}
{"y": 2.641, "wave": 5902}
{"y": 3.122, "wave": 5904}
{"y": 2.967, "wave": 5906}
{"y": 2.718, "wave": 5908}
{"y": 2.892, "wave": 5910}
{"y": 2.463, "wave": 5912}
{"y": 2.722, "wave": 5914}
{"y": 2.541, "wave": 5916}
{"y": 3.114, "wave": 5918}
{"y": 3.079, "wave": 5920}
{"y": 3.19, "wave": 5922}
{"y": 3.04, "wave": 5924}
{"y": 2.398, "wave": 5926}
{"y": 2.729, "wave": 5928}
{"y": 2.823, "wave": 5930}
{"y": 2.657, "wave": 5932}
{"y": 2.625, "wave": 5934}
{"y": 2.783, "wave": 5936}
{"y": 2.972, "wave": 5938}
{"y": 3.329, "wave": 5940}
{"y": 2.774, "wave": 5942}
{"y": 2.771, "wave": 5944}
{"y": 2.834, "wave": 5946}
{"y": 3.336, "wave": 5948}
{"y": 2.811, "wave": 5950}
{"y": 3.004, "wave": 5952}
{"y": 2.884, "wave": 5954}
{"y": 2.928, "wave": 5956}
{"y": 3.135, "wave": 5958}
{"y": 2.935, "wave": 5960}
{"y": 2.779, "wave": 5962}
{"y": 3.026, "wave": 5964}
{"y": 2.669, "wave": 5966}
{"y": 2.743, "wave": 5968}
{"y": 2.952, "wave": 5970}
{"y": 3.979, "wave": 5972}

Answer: 1.7 Angstrom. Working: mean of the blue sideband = 2.75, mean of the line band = 2.7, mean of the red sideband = 2.96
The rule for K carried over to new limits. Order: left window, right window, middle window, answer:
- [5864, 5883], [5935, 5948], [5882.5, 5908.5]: 3.4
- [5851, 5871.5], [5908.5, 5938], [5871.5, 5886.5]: 0.7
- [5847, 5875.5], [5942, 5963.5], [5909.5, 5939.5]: 1.3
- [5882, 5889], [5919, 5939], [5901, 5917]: 0.1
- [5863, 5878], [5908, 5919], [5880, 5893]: 1.2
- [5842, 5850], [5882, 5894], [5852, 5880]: -1.8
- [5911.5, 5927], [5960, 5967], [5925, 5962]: -0.5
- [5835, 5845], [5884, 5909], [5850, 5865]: 0.6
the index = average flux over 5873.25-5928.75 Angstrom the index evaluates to 2.71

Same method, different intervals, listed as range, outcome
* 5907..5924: 2.85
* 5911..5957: 2.86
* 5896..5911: 2.74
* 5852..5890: 2.87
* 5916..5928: 2.91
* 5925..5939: 2.71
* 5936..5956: 2.96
